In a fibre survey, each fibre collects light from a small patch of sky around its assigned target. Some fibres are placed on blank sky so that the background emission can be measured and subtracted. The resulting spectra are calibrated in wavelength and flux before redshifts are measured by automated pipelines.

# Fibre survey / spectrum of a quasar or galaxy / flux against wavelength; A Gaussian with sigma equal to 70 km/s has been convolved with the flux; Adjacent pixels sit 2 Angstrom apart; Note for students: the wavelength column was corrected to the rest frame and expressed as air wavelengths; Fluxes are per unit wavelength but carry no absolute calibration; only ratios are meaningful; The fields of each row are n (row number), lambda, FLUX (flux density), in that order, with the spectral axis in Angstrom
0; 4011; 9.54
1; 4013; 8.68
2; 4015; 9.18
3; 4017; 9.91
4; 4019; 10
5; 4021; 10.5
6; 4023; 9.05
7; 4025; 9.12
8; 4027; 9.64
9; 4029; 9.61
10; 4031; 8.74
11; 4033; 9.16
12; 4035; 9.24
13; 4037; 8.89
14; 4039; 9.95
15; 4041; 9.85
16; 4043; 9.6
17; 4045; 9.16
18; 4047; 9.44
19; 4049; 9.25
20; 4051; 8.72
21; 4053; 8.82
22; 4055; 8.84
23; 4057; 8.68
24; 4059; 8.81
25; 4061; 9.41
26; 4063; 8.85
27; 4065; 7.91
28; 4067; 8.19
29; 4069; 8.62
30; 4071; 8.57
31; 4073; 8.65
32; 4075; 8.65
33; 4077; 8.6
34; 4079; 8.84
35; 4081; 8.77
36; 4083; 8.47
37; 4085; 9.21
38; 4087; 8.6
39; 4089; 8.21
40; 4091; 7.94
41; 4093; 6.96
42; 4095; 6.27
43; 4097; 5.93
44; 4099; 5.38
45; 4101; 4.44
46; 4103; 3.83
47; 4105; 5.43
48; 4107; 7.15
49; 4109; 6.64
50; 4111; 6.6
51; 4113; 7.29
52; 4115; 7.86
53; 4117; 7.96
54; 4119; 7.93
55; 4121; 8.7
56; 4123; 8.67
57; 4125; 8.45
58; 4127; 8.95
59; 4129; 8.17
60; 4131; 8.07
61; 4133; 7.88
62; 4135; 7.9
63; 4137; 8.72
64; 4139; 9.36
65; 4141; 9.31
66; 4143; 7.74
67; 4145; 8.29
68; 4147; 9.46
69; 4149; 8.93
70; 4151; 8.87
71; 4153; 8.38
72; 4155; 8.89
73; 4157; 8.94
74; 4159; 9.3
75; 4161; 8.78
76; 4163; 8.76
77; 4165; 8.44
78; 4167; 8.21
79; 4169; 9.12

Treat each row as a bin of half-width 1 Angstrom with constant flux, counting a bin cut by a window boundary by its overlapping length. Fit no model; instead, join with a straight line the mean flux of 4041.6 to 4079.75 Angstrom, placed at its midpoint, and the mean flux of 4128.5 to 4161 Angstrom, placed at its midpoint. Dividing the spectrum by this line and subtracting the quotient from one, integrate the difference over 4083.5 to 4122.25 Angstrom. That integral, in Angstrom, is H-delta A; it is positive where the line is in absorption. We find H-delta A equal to 7.7 Angstrom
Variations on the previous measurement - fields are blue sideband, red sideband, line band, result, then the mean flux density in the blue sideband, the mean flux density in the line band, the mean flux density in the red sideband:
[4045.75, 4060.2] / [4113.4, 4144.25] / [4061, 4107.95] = 6.1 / 8.95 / 7.58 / 8.36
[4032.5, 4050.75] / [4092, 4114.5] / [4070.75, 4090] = -3.7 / 9.37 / 8.66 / 6.03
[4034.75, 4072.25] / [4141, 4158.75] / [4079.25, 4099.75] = 2.9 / 8.98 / 7.65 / 8.75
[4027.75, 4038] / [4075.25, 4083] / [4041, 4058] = -0.2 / 9.14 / 9.11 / 8.69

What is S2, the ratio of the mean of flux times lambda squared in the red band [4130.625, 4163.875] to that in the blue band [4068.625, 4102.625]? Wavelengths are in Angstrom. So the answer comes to 1.2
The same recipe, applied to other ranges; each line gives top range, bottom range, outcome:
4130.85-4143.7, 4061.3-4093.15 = 1.03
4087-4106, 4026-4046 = 0.68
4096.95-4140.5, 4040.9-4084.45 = 0.86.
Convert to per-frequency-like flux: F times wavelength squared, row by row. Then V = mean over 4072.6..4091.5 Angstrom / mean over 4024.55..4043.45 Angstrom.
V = 0.9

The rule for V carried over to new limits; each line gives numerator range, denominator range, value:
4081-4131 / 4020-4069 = 0.83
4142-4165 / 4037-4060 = 1.00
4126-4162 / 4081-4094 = 1.08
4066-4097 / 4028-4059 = 0.91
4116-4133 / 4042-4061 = 0.95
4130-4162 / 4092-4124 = 1.32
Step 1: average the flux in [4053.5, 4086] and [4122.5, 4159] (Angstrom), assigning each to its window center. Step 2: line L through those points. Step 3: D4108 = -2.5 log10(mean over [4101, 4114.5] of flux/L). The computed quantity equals 0.38 mag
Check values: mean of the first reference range 8.69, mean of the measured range 6.09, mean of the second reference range 8.63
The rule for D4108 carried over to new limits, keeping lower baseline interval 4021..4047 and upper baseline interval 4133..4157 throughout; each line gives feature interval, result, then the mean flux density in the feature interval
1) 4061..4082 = 0.066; 8.61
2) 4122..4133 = 0.049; 8.41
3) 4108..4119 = 0.209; 7.33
